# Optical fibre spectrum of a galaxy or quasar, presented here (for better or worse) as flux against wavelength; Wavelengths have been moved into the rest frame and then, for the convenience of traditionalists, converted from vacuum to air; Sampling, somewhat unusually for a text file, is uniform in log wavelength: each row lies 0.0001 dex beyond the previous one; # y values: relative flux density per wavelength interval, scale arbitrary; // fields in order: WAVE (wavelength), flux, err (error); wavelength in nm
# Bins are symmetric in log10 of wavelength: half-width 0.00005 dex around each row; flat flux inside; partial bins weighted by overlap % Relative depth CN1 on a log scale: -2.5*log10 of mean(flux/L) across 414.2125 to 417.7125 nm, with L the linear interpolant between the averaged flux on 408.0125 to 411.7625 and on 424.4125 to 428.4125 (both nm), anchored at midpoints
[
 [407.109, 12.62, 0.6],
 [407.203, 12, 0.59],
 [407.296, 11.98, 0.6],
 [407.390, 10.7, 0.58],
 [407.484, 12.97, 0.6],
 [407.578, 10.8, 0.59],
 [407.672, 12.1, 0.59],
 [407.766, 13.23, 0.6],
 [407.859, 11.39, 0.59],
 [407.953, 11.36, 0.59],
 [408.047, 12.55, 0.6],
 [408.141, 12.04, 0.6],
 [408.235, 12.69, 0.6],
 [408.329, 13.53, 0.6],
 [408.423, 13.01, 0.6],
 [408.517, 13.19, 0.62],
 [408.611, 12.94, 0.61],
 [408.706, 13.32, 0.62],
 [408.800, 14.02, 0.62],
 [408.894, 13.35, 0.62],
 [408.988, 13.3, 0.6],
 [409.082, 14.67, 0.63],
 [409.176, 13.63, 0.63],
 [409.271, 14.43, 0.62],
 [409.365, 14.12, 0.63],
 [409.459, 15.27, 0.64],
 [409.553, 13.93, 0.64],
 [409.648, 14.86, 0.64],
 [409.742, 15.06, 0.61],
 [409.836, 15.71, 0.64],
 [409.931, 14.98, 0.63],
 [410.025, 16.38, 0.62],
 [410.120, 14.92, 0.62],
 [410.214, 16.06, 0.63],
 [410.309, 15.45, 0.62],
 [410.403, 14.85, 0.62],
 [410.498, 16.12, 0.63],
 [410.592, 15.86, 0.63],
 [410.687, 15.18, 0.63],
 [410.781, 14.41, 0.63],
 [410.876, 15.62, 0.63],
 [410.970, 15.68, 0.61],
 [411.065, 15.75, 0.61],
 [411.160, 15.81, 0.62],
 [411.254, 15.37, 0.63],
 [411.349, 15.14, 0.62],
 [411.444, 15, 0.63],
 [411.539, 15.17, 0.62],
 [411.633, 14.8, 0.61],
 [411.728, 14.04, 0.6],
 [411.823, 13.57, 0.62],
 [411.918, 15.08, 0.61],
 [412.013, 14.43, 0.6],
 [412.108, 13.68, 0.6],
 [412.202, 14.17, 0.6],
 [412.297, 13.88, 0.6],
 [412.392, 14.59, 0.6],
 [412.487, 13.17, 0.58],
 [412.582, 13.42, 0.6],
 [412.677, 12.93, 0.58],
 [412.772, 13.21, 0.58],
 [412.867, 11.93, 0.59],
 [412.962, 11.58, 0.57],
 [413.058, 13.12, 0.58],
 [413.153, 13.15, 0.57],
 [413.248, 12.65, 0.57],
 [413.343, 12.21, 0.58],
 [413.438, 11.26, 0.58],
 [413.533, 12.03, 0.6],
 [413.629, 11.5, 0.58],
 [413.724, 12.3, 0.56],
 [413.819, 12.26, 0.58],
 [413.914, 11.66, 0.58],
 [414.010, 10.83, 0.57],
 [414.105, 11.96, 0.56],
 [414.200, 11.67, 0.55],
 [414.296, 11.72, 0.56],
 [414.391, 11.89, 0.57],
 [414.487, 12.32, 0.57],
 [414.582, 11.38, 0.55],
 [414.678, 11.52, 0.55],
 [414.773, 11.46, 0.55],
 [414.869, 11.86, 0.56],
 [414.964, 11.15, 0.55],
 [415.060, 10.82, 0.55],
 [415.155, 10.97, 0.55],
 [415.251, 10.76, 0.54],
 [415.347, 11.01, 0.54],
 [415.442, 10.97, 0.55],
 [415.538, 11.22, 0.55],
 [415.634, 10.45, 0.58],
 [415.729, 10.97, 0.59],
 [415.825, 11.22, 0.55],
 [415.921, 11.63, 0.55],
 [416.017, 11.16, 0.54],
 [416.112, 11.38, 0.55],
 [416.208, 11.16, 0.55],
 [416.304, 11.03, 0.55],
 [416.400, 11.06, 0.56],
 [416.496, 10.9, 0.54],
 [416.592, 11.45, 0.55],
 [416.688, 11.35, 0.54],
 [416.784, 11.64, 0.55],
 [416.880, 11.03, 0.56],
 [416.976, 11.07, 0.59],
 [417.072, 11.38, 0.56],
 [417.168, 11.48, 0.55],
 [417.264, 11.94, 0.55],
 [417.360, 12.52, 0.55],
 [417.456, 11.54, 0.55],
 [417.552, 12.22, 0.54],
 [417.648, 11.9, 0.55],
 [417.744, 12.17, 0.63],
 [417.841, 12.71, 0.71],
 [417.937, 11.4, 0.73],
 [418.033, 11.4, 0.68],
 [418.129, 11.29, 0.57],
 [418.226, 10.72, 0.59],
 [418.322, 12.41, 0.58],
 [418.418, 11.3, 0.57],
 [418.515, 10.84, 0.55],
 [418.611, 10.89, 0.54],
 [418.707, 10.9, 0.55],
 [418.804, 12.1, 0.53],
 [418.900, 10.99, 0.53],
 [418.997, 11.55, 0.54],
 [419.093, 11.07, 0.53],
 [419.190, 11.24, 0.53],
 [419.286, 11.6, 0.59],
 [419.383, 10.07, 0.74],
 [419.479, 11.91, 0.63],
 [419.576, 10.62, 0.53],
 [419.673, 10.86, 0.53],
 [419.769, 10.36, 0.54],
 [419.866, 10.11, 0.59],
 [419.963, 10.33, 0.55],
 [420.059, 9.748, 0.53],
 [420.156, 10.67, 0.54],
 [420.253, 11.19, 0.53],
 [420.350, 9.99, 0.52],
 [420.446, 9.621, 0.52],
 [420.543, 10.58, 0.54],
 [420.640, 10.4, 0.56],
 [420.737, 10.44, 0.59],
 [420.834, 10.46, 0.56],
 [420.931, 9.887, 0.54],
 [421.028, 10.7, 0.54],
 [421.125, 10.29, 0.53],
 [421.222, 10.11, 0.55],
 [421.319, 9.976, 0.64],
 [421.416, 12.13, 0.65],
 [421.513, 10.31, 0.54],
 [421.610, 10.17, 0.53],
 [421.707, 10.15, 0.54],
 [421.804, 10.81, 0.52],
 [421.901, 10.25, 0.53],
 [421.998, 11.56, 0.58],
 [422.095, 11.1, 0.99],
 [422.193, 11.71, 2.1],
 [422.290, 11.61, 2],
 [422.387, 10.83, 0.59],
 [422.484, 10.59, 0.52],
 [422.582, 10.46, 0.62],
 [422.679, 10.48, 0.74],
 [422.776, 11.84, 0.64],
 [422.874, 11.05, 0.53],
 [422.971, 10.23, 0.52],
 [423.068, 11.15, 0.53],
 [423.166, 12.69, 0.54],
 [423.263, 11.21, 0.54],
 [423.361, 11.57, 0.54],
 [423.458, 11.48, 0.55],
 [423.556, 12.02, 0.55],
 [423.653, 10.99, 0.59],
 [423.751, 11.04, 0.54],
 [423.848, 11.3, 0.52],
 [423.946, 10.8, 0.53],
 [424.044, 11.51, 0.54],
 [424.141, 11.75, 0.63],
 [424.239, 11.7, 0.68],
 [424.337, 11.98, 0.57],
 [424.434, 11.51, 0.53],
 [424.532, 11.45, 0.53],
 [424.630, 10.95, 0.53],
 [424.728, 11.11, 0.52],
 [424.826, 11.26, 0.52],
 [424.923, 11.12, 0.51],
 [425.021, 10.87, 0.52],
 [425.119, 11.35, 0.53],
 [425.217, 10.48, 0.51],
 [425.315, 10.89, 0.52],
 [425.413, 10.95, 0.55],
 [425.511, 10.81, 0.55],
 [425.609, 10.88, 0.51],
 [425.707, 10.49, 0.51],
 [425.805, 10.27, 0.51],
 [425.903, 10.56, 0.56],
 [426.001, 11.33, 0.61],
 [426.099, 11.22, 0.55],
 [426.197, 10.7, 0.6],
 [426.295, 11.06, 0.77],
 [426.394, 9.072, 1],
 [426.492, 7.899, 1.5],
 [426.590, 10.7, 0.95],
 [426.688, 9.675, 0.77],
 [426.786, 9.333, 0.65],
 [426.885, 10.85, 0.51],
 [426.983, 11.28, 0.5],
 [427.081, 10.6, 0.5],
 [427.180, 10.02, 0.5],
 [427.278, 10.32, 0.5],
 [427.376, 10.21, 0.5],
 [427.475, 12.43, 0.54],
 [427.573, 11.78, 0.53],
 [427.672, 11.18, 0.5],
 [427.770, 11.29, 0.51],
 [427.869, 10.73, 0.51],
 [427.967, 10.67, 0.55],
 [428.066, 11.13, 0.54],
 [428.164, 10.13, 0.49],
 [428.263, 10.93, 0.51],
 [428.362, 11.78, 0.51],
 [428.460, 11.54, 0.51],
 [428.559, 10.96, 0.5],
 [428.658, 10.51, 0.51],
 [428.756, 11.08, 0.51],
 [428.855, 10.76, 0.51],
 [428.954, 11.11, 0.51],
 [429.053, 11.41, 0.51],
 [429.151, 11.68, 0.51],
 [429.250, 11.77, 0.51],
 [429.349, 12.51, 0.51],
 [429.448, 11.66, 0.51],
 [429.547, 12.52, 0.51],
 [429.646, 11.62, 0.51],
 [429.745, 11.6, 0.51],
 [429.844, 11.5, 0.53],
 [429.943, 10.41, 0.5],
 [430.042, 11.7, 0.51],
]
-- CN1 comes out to 0.16 mag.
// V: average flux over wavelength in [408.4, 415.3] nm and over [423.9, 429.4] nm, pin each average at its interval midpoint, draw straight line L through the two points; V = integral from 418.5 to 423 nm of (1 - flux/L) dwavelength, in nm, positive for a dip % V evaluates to 0.46 nm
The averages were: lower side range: 13.5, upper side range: 10.9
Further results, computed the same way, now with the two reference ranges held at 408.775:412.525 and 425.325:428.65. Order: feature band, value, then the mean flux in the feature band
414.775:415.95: 0.22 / 11.1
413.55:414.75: 0.19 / 11.7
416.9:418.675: 0.19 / 11.6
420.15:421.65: 0.22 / 10.4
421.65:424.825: 0.11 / 11.2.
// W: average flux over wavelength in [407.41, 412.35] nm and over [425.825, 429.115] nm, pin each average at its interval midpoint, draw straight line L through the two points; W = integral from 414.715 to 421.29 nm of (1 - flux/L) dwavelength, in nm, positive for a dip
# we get 0.79 nm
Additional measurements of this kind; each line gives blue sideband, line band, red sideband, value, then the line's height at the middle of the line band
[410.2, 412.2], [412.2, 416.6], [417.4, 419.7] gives 0.540 nm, 13.5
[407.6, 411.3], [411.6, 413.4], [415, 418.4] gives -0.053 nm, 13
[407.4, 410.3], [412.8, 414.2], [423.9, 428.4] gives 0.093 nm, 12.9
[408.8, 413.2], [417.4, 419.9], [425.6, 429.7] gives 0.296 nm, 12.8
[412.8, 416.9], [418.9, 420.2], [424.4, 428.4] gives 0.050 nm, 11.2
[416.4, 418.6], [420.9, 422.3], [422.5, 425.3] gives 0.081 nm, 11.4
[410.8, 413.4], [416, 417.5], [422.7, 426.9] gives 0.176 nm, 12.9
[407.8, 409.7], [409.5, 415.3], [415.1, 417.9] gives -0.477 nm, 12.4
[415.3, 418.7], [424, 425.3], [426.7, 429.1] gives -0.030 nm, 11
